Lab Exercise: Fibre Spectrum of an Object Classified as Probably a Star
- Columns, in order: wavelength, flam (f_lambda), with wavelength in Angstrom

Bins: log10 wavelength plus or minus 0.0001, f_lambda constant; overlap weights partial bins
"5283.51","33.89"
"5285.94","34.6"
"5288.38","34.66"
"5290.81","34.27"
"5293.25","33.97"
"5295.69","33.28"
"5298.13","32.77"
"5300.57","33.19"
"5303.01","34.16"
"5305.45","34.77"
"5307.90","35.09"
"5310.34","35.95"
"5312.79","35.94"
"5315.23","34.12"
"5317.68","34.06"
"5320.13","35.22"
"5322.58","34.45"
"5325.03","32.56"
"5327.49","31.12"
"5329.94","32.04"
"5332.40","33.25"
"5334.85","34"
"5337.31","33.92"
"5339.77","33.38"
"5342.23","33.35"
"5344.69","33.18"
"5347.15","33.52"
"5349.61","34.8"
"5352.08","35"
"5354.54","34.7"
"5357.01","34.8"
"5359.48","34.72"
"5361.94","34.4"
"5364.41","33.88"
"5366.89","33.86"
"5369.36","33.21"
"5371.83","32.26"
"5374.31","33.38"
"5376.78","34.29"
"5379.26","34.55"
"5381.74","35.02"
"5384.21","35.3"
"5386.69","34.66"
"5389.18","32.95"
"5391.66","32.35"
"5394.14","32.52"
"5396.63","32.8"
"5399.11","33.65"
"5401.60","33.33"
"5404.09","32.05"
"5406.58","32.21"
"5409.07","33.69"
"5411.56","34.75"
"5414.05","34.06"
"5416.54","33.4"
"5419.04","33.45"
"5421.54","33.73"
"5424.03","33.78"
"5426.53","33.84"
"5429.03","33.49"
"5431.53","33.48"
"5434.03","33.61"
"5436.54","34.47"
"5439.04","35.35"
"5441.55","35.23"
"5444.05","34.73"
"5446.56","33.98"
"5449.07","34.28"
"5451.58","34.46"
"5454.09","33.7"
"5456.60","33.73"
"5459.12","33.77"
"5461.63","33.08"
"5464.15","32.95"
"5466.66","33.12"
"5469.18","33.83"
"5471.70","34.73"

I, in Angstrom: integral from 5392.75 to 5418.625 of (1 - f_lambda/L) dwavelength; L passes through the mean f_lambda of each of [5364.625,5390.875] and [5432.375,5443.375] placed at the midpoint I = 0.8 Angstrom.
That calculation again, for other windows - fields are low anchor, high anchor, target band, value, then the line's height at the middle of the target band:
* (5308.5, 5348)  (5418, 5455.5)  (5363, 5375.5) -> 0.2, 33.9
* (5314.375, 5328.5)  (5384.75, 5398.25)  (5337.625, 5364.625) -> -0.6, 33.4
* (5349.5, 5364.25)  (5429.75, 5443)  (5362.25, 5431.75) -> 1.9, 34.5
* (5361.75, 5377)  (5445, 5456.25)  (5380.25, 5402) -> 0.0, 33.7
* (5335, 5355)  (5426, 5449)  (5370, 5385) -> 0.0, 34.1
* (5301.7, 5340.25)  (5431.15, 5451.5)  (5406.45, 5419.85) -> 0.2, 34.3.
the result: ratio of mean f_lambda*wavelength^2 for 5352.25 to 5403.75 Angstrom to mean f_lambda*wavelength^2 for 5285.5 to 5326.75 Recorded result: 1.01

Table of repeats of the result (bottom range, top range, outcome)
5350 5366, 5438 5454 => 1.03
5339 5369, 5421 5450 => 1.03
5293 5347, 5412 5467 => 1.05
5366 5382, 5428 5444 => 1.04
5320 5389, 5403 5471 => 1.03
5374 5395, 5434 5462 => 1.03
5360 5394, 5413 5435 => 1.01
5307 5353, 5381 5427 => 1.02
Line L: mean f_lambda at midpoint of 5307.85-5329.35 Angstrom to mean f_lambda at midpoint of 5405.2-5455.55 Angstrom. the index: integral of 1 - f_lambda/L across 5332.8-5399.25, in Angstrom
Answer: 0.4 Angstrom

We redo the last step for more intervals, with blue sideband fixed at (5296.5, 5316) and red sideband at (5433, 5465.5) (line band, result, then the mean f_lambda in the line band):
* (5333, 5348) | 0.4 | 33.6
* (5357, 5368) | 0.0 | 34.3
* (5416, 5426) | 0.2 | 33.6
